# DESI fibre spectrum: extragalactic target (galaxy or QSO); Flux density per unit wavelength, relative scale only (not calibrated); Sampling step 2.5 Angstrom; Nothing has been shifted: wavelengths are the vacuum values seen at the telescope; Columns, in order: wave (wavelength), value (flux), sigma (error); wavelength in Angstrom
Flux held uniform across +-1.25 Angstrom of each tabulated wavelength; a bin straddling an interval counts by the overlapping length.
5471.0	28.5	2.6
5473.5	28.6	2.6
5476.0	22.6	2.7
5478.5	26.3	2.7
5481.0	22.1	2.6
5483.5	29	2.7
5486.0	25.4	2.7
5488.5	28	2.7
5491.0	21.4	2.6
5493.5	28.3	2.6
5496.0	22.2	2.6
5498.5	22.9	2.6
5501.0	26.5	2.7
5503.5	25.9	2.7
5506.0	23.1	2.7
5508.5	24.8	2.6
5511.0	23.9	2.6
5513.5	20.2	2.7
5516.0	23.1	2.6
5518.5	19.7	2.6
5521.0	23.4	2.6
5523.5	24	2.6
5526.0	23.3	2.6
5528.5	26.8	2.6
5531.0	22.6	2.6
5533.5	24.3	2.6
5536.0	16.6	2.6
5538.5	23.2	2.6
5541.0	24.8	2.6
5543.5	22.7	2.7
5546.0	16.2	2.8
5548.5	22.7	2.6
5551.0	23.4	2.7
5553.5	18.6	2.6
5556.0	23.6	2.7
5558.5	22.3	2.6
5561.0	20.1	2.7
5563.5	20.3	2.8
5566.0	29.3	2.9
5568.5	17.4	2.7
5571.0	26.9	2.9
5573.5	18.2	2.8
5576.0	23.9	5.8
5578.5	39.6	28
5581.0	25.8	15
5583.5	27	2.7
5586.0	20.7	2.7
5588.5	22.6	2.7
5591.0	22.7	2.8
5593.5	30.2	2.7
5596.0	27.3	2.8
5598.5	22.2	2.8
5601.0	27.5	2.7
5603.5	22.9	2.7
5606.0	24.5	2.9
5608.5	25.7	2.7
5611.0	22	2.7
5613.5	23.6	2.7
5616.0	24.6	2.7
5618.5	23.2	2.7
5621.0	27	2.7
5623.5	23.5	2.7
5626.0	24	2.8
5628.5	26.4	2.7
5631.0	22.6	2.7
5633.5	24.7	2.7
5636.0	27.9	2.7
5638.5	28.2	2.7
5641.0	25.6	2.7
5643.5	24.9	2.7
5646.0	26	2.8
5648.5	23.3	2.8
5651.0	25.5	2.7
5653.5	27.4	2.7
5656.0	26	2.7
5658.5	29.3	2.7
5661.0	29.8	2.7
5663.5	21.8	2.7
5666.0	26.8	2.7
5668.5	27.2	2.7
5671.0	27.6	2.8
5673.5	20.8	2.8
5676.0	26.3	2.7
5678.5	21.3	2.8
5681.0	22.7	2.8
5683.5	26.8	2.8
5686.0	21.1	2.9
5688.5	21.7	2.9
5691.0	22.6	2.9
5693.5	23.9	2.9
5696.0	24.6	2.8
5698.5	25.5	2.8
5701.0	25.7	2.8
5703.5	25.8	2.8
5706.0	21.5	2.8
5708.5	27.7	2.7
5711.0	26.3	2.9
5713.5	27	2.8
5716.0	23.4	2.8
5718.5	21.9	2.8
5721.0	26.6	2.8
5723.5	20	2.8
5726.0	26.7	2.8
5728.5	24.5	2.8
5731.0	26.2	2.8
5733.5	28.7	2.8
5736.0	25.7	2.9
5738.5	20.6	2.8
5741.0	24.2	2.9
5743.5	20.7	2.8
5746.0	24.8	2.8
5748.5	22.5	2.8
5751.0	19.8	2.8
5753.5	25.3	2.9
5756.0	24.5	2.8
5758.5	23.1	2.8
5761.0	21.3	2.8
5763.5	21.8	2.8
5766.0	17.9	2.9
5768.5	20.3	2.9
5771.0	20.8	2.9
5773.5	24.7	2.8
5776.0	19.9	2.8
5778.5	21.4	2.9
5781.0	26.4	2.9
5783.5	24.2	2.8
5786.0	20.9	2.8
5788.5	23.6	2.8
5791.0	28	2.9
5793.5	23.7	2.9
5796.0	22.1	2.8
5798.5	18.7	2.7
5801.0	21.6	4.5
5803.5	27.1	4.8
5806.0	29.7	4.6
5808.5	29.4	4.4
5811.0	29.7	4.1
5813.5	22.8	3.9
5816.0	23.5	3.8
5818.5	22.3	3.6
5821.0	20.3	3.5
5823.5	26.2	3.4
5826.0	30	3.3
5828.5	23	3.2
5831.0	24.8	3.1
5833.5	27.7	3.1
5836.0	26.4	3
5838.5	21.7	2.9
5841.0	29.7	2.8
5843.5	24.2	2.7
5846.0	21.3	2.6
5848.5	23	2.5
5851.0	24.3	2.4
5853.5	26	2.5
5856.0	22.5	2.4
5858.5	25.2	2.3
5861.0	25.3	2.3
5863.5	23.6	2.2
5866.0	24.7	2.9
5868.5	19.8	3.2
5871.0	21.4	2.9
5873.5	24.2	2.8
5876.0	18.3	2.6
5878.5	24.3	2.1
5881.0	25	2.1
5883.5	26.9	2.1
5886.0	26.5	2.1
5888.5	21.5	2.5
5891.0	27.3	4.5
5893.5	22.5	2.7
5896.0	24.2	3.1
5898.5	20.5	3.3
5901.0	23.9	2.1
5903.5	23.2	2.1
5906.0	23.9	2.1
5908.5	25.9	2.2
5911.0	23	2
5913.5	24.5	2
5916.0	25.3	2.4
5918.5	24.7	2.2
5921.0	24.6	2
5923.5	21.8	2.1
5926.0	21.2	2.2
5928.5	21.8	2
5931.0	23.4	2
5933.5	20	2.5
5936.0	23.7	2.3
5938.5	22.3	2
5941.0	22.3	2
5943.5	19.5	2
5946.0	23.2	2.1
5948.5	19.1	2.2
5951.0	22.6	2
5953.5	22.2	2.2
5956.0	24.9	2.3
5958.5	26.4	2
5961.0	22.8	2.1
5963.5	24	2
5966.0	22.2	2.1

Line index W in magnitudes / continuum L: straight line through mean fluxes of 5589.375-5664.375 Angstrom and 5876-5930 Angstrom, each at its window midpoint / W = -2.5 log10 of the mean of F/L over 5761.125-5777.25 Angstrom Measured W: 0.17 mag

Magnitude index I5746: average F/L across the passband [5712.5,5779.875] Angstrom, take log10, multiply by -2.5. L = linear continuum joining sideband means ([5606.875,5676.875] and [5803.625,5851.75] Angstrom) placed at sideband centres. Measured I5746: 0.10 mag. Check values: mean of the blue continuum 25.4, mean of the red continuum 25.3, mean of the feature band 23.1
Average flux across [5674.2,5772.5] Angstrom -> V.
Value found 23.6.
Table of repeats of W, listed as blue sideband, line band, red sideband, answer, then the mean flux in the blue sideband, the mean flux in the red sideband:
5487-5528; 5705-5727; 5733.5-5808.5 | -0.06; 23.9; 23.1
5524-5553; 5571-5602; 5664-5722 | -0.12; 22.4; 24.5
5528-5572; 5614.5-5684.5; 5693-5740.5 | -0.07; 22.2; 24.9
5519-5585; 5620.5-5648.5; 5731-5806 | -0.10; 23.3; 23.1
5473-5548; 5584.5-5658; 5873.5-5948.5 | -0.06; 23.7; 23.2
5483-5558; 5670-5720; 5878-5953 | -0.04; 23.3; 23.3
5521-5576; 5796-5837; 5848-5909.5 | -0.07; 22.3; 23.8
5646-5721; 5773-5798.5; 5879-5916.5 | 0.06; 24.9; 24.3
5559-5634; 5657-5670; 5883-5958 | -0.12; 24.5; 23.2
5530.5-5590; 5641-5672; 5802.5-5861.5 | -0.11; 23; 25.2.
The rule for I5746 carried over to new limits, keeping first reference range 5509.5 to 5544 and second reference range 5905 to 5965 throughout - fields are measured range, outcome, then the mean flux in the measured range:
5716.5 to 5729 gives -0.045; 23.9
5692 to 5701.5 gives -0.087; 24.8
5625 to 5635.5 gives -0.084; 24.7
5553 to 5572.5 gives 0.019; 22.4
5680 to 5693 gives -0.008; 23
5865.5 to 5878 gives 0.065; 21.7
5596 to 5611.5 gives -0.077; 24.5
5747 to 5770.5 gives 0.053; 21.8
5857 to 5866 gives -0.075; 24.6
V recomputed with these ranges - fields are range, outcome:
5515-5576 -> 22.3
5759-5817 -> 23.5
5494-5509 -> 24.4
